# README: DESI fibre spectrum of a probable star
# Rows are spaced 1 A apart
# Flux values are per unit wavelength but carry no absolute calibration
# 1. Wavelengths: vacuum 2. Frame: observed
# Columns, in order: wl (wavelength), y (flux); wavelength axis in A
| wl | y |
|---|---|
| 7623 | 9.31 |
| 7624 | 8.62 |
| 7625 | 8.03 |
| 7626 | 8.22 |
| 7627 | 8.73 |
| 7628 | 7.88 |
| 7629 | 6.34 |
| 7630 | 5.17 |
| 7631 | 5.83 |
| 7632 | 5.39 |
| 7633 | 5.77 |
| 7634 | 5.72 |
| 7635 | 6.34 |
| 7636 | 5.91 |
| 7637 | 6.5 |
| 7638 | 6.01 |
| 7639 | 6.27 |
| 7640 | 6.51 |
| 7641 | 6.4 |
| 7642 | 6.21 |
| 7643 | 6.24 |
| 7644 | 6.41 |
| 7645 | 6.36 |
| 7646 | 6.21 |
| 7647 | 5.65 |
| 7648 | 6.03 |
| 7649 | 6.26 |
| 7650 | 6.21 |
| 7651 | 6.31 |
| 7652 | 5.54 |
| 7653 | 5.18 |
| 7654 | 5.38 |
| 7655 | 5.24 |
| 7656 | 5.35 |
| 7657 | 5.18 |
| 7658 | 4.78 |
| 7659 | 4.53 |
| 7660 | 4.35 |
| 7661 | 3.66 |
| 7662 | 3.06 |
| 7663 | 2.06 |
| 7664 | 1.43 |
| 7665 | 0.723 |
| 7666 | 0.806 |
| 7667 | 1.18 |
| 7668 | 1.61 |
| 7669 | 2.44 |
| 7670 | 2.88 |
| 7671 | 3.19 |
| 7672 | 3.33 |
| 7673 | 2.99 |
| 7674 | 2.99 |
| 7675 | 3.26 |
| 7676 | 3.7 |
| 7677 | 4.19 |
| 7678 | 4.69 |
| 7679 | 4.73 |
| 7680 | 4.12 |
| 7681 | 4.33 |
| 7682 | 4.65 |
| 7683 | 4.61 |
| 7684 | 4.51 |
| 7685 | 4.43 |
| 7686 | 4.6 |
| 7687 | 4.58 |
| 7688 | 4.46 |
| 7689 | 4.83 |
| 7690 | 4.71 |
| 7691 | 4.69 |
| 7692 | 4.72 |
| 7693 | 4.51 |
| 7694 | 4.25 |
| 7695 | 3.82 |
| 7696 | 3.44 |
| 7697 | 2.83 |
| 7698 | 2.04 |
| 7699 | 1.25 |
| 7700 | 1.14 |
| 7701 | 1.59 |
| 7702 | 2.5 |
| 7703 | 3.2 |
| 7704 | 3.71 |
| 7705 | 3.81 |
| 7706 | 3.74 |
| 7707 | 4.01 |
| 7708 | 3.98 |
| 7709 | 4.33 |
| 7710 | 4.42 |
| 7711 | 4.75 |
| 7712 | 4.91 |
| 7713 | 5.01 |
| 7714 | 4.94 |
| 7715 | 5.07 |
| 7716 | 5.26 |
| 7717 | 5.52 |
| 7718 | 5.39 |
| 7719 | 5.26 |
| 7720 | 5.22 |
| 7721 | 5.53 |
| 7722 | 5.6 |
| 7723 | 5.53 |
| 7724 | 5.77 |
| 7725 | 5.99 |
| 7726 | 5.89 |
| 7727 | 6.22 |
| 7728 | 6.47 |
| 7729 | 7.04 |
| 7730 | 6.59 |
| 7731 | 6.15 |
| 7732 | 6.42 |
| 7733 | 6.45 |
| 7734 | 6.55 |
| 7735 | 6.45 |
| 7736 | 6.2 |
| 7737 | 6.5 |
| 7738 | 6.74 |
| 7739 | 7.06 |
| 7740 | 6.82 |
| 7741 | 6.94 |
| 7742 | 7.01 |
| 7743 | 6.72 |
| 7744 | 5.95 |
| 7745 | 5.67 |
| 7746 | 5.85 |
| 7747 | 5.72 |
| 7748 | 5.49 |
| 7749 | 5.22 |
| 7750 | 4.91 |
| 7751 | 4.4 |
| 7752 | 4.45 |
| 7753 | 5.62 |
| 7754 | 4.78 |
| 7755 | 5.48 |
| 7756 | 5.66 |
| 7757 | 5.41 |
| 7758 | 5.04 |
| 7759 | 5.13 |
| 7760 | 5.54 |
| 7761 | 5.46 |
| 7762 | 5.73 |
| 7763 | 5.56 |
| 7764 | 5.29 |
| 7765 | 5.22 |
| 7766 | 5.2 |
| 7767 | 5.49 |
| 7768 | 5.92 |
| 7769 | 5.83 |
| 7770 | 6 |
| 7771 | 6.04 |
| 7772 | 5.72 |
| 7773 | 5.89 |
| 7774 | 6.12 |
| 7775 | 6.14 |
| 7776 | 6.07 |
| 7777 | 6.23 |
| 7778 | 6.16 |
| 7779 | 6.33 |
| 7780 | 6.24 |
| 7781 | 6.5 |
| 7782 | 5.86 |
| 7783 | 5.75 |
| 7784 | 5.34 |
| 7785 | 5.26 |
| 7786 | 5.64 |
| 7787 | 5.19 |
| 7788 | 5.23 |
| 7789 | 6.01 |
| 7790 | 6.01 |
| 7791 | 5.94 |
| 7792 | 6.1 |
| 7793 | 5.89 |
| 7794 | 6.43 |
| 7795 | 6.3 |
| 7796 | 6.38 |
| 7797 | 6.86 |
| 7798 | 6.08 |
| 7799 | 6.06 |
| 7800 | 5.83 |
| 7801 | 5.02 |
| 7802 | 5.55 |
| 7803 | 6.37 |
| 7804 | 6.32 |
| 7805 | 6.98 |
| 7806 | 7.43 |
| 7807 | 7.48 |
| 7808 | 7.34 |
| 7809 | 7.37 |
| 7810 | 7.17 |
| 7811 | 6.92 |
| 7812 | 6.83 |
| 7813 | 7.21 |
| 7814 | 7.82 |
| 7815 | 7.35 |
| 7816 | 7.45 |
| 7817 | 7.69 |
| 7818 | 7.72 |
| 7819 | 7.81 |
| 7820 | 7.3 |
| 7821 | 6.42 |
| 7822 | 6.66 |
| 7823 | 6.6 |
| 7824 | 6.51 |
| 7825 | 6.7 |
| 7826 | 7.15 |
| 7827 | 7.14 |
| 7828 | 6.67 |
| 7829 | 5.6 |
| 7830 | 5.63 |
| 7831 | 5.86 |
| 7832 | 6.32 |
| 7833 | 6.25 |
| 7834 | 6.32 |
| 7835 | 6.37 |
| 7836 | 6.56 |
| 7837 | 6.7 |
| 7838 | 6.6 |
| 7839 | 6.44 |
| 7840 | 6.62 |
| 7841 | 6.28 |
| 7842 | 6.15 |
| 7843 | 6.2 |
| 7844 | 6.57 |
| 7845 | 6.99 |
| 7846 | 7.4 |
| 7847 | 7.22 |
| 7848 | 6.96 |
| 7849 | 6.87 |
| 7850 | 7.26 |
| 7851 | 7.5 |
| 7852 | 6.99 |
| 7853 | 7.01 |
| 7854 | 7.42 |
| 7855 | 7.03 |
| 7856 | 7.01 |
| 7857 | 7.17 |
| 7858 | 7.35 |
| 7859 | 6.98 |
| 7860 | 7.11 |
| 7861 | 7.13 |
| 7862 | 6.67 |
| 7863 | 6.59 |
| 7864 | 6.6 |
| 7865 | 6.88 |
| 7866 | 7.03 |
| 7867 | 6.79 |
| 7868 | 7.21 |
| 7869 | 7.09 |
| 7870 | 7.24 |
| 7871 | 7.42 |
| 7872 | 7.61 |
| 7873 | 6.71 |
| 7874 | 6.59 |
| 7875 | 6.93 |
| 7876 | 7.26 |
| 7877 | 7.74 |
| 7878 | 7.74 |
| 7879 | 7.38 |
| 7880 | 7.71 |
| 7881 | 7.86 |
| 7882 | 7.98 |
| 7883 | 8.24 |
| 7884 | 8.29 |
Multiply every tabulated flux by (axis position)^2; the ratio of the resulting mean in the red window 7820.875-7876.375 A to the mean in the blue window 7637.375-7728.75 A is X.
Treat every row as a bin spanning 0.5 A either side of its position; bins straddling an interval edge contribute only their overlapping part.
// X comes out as 1.60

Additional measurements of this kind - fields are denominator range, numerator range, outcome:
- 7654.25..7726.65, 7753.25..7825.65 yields 1.60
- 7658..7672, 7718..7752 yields 2.39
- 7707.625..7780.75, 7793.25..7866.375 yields 1.21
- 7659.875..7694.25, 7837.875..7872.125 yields 2.04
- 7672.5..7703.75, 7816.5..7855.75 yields 1.87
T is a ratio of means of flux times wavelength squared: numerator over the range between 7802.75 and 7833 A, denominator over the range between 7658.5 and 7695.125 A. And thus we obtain 1.99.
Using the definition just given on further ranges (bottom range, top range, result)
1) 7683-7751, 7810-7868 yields 1.41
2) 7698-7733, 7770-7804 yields 1.28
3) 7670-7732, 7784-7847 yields 1.52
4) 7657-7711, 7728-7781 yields 1.72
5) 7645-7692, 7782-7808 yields 1.51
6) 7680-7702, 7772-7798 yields 1.62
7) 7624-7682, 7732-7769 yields 1.20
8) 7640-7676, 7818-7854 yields 1.64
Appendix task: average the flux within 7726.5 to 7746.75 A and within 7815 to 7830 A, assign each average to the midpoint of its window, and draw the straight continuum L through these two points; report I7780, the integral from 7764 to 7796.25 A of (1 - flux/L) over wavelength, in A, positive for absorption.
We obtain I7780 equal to 4.0 A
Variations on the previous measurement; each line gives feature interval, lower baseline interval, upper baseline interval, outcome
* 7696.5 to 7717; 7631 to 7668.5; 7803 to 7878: 6.97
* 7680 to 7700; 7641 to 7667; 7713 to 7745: 5.09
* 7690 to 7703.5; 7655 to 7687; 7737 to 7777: 3.33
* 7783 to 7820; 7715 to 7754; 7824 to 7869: -0.44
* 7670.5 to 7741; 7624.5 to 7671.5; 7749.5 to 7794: 8.95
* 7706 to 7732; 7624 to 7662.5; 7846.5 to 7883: 4.08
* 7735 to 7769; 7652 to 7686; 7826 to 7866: -4.19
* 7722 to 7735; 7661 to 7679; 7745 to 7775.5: -4.99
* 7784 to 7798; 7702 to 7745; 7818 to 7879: 0.76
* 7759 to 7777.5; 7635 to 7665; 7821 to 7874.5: 1.36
